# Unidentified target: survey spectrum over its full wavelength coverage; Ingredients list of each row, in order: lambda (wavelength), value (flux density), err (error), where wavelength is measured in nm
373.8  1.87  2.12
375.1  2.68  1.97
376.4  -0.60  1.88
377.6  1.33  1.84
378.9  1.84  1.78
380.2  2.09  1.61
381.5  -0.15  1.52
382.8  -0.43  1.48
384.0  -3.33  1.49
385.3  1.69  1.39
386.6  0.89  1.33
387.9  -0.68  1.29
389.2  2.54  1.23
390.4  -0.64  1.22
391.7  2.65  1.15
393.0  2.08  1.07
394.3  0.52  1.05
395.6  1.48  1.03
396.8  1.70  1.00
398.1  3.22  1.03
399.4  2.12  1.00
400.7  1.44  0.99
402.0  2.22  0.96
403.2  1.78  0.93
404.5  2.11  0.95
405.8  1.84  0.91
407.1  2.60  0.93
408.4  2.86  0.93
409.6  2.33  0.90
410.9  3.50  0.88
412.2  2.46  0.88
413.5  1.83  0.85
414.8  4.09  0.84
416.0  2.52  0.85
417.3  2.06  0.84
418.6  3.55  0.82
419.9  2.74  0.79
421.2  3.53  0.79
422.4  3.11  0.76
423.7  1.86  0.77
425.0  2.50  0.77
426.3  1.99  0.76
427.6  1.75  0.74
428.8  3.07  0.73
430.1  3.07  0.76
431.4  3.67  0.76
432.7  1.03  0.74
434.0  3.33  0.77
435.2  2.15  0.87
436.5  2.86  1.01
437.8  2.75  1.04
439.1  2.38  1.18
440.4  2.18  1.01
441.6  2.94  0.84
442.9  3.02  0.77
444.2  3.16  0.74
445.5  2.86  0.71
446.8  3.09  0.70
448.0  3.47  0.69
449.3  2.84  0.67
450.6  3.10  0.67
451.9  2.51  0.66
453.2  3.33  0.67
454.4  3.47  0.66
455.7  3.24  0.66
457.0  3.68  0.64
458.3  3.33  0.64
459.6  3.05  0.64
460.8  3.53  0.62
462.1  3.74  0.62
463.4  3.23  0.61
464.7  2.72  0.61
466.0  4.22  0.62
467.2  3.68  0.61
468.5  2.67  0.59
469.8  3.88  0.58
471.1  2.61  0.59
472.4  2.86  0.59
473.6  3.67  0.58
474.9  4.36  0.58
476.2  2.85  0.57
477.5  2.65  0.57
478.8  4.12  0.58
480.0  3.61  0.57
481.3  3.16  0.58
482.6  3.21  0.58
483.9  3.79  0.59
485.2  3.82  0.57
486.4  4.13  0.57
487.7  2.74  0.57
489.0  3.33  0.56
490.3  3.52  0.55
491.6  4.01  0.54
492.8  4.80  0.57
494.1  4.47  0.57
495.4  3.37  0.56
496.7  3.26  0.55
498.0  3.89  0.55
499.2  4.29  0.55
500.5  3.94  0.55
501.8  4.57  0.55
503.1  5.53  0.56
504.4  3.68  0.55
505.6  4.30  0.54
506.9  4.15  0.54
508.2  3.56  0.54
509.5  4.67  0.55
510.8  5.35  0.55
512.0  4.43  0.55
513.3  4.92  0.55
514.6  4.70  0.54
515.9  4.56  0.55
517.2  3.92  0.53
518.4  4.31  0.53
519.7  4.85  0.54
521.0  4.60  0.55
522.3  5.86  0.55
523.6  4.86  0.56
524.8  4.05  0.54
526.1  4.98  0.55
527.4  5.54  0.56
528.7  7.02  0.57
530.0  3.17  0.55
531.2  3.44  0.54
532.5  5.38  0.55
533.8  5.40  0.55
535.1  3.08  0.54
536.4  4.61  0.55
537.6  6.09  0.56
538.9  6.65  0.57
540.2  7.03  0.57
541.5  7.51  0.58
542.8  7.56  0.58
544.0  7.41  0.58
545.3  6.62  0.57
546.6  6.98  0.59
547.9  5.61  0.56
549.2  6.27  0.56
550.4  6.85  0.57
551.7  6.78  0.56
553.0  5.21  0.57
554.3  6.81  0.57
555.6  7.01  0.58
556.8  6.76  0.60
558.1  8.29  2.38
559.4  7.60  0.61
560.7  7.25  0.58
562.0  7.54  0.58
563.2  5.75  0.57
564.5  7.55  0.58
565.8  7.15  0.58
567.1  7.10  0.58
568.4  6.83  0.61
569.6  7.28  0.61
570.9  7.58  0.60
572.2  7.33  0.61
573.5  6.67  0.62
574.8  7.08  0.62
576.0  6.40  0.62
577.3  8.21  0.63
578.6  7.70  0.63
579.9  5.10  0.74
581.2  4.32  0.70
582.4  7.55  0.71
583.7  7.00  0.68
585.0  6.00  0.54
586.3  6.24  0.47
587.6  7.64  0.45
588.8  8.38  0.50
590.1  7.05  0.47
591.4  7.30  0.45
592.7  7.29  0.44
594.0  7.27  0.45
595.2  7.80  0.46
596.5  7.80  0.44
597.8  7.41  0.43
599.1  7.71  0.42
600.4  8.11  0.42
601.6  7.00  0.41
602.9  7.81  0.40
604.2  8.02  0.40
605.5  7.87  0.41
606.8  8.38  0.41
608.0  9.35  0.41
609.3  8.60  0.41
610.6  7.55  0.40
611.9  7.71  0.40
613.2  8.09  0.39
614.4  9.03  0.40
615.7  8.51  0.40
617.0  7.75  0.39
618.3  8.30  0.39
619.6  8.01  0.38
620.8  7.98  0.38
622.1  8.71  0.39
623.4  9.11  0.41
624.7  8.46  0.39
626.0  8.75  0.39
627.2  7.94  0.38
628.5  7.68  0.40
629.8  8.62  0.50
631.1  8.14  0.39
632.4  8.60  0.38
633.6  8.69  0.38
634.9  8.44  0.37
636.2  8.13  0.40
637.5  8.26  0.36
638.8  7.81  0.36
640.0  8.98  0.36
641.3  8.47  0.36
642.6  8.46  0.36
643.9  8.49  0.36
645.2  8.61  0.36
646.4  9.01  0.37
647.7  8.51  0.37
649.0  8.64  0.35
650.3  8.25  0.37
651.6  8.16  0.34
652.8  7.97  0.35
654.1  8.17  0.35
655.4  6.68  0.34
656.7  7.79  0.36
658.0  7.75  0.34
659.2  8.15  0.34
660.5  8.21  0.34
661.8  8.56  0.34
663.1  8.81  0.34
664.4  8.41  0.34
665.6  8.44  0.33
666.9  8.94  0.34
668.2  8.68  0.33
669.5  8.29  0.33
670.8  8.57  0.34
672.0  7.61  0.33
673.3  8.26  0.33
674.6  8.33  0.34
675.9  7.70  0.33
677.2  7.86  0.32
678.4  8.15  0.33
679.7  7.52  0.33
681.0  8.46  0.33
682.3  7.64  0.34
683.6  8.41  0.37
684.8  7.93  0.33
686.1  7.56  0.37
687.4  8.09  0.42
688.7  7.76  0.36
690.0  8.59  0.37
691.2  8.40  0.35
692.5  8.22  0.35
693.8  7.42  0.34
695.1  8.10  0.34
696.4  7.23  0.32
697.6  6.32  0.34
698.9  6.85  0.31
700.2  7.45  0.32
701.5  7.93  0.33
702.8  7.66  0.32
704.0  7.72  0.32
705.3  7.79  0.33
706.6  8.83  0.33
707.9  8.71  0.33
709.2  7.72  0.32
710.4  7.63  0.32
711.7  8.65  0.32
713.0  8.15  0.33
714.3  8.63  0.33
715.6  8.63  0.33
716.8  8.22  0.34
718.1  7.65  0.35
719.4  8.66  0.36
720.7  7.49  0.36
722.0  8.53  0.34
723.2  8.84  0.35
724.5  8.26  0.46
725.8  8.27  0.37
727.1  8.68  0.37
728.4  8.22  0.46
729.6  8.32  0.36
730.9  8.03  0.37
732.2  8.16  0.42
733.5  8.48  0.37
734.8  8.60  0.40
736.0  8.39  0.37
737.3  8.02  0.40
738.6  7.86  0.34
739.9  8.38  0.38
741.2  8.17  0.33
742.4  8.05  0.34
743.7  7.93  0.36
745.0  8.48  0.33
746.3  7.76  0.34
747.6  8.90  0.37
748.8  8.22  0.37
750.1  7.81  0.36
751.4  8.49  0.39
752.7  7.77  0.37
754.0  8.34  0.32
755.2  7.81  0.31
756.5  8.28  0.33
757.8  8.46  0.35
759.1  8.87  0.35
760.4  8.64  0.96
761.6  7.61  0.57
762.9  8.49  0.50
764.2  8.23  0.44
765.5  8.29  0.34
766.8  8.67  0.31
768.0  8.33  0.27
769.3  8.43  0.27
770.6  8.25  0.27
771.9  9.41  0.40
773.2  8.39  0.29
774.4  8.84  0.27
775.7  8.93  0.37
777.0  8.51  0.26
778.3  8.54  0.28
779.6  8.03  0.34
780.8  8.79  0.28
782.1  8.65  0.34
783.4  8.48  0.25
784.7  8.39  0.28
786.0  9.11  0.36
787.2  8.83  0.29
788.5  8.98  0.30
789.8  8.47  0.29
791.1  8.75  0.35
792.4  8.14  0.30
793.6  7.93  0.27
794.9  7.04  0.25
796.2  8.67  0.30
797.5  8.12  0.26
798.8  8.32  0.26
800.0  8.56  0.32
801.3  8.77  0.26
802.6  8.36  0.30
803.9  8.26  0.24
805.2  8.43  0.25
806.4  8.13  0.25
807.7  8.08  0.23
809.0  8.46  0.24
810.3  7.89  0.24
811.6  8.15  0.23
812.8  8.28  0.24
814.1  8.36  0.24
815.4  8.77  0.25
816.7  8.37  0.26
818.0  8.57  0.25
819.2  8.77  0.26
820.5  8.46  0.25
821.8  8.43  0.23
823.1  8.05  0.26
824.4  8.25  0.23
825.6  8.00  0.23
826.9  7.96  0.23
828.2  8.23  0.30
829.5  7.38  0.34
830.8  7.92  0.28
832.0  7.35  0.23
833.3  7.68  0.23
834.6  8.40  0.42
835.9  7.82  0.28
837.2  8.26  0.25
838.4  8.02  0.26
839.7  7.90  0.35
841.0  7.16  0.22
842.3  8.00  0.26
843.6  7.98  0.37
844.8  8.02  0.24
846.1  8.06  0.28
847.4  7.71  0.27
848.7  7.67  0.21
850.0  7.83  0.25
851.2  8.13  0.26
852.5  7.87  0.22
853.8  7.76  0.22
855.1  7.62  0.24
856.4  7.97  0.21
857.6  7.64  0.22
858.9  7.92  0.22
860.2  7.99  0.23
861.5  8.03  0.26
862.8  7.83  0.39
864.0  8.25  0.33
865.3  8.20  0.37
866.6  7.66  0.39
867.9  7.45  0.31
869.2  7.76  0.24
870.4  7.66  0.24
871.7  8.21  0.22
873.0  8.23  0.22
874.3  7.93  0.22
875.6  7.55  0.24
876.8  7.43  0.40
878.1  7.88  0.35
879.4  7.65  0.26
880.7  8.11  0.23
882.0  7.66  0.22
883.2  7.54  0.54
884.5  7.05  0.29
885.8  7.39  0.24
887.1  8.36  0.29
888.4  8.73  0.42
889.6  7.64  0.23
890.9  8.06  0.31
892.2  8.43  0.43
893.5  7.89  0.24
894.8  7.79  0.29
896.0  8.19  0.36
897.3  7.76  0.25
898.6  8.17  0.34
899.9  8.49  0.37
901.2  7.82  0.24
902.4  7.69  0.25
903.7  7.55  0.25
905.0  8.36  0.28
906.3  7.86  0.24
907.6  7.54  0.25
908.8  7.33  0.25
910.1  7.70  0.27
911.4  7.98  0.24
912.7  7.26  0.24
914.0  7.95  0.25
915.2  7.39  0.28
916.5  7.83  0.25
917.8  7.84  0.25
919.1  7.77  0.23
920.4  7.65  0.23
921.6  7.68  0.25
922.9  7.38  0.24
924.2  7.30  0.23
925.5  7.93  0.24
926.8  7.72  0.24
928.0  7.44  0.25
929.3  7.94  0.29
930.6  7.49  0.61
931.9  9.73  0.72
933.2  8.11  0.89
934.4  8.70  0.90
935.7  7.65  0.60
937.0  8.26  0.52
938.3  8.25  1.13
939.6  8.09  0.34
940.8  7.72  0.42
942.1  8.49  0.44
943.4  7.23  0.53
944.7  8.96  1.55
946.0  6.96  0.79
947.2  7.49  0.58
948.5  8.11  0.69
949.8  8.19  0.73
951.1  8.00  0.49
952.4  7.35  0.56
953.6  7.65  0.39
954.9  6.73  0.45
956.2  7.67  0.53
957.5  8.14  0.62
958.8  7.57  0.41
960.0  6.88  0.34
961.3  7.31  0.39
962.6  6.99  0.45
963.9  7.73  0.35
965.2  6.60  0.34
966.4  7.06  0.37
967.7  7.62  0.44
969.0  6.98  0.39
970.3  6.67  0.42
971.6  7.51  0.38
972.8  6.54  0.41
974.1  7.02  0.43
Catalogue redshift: 0.35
